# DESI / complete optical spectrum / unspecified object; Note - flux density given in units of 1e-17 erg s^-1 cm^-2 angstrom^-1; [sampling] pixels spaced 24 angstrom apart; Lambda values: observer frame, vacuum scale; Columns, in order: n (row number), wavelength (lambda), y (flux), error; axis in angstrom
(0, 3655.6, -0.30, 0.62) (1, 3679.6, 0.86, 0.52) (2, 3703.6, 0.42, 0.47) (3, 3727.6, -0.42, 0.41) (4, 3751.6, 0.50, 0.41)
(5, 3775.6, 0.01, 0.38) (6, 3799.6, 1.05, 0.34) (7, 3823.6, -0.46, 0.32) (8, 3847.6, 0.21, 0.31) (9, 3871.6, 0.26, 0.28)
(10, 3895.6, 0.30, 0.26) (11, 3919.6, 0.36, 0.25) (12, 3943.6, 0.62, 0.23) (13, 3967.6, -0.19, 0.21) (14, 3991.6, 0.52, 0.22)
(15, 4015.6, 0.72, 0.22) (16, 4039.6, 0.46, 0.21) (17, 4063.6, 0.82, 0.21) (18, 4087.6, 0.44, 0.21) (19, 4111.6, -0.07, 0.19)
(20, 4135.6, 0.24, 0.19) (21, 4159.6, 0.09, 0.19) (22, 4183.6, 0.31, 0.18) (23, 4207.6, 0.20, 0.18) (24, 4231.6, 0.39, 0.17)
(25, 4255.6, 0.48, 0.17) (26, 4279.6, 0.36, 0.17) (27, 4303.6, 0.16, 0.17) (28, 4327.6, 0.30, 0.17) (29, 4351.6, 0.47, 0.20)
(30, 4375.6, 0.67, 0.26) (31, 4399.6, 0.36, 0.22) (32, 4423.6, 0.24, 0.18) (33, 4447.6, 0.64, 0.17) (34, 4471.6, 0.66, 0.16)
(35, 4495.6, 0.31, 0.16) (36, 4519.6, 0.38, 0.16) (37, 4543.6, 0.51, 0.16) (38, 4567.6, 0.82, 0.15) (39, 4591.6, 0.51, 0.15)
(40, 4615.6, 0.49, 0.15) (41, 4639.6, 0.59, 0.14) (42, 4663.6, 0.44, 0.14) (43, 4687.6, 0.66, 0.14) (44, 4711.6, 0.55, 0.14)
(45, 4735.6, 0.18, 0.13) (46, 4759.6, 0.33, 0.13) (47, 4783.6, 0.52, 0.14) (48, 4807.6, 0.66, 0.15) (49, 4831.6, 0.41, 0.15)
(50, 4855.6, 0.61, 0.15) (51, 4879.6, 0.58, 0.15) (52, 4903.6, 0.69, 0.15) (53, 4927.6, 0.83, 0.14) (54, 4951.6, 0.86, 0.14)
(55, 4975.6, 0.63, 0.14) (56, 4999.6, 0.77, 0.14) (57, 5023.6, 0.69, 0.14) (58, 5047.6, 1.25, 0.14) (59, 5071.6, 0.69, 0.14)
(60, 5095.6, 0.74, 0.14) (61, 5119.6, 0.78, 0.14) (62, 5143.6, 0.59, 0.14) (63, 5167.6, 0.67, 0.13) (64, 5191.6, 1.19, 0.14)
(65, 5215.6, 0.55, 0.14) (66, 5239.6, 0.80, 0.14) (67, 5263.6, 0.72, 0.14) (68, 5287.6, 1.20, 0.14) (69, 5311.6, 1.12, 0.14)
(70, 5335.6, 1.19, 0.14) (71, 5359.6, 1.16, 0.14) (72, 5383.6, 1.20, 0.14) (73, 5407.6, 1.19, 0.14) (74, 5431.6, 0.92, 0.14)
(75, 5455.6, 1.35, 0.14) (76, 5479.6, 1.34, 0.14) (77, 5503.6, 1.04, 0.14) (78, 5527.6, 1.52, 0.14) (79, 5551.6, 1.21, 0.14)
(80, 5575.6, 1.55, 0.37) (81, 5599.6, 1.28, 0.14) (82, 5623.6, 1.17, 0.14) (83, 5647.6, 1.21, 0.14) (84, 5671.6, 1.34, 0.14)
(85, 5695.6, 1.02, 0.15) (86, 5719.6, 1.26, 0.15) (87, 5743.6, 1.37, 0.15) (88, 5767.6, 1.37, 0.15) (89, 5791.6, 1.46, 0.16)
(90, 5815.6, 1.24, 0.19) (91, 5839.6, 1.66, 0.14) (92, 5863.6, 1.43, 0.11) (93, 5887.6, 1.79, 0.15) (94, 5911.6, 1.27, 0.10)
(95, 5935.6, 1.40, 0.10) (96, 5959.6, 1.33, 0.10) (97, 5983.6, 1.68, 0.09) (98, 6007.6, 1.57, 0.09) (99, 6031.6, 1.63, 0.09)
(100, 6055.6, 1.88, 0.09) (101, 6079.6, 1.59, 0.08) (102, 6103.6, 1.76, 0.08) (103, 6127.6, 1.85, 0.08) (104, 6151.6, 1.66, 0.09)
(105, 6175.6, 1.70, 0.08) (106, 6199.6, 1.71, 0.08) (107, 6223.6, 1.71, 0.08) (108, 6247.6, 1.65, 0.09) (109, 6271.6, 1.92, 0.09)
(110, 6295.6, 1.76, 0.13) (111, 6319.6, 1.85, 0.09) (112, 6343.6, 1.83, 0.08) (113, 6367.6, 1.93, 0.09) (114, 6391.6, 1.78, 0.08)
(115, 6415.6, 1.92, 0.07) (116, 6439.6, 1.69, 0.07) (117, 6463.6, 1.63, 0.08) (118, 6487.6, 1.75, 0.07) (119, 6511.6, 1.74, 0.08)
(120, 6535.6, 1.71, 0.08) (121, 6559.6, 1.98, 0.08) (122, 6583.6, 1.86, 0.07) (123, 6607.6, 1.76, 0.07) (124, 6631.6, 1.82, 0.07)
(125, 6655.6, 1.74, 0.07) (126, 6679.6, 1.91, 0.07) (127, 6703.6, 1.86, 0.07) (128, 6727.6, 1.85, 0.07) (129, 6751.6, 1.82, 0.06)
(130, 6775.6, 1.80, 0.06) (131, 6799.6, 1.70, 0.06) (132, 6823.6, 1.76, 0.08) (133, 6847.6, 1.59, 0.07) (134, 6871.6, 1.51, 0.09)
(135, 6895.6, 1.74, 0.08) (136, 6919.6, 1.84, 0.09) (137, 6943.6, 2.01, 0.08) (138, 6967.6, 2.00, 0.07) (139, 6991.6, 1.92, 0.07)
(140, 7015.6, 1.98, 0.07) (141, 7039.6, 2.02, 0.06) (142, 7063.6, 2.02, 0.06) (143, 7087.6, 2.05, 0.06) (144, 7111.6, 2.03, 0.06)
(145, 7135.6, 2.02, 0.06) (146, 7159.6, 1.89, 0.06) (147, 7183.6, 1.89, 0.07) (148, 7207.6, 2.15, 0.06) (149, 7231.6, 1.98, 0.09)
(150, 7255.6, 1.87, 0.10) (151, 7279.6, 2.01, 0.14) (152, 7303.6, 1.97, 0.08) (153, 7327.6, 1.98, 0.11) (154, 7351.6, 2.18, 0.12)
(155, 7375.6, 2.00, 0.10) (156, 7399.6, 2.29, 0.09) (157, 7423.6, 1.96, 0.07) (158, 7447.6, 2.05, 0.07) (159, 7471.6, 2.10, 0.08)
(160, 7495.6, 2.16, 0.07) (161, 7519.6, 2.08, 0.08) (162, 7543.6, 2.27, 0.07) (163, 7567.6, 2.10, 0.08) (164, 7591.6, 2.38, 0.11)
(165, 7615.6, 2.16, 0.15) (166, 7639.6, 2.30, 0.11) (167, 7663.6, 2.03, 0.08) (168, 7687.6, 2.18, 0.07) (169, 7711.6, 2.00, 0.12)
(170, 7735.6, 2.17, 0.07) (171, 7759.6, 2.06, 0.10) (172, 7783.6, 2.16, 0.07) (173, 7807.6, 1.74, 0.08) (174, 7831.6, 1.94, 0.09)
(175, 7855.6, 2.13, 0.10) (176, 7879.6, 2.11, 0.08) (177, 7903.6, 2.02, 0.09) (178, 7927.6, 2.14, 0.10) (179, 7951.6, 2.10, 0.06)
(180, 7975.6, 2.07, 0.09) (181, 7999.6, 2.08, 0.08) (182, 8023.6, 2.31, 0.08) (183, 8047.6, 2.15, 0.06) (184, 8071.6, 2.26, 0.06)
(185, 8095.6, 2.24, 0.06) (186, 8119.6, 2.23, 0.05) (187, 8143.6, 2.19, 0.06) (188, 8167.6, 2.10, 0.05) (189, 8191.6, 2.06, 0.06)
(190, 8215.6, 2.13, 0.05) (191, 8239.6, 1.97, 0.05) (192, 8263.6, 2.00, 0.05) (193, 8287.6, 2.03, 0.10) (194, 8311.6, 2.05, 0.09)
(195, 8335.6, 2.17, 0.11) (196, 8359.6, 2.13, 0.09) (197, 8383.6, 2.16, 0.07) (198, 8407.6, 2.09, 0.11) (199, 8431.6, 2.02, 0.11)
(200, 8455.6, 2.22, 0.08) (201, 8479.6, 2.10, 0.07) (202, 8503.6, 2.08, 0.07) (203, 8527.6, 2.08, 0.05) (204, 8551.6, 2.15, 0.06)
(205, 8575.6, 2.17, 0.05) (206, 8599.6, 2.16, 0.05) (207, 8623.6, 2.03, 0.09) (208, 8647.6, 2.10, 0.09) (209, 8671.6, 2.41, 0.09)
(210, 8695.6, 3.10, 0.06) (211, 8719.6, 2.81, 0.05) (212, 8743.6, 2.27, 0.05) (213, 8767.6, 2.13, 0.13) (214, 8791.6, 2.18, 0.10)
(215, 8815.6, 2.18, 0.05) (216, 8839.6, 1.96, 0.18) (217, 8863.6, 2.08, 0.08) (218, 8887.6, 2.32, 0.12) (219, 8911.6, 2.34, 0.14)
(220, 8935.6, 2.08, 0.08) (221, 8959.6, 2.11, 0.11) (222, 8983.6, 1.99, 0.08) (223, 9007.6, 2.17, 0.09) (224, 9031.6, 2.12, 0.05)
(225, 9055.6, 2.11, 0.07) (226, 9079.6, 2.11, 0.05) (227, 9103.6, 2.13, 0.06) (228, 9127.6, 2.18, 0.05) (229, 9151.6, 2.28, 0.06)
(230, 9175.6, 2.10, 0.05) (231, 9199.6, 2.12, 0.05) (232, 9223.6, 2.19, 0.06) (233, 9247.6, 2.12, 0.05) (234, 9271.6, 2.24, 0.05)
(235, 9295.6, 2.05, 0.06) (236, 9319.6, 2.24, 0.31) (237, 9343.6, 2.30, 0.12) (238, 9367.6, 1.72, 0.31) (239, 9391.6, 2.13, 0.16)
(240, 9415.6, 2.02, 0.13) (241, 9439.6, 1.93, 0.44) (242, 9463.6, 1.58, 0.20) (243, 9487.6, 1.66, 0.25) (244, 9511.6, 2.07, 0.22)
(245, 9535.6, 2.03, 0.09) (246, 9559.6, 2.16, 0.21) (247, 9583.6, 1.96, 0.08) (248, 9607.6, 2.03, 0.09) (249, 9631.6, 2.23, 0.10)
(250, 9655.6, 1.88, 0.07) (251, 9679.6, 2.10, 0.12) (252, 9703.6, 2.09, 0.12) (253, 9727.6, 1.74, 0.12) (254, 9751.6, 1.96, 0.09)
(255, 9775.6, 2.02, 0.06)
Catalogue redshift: 0.325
